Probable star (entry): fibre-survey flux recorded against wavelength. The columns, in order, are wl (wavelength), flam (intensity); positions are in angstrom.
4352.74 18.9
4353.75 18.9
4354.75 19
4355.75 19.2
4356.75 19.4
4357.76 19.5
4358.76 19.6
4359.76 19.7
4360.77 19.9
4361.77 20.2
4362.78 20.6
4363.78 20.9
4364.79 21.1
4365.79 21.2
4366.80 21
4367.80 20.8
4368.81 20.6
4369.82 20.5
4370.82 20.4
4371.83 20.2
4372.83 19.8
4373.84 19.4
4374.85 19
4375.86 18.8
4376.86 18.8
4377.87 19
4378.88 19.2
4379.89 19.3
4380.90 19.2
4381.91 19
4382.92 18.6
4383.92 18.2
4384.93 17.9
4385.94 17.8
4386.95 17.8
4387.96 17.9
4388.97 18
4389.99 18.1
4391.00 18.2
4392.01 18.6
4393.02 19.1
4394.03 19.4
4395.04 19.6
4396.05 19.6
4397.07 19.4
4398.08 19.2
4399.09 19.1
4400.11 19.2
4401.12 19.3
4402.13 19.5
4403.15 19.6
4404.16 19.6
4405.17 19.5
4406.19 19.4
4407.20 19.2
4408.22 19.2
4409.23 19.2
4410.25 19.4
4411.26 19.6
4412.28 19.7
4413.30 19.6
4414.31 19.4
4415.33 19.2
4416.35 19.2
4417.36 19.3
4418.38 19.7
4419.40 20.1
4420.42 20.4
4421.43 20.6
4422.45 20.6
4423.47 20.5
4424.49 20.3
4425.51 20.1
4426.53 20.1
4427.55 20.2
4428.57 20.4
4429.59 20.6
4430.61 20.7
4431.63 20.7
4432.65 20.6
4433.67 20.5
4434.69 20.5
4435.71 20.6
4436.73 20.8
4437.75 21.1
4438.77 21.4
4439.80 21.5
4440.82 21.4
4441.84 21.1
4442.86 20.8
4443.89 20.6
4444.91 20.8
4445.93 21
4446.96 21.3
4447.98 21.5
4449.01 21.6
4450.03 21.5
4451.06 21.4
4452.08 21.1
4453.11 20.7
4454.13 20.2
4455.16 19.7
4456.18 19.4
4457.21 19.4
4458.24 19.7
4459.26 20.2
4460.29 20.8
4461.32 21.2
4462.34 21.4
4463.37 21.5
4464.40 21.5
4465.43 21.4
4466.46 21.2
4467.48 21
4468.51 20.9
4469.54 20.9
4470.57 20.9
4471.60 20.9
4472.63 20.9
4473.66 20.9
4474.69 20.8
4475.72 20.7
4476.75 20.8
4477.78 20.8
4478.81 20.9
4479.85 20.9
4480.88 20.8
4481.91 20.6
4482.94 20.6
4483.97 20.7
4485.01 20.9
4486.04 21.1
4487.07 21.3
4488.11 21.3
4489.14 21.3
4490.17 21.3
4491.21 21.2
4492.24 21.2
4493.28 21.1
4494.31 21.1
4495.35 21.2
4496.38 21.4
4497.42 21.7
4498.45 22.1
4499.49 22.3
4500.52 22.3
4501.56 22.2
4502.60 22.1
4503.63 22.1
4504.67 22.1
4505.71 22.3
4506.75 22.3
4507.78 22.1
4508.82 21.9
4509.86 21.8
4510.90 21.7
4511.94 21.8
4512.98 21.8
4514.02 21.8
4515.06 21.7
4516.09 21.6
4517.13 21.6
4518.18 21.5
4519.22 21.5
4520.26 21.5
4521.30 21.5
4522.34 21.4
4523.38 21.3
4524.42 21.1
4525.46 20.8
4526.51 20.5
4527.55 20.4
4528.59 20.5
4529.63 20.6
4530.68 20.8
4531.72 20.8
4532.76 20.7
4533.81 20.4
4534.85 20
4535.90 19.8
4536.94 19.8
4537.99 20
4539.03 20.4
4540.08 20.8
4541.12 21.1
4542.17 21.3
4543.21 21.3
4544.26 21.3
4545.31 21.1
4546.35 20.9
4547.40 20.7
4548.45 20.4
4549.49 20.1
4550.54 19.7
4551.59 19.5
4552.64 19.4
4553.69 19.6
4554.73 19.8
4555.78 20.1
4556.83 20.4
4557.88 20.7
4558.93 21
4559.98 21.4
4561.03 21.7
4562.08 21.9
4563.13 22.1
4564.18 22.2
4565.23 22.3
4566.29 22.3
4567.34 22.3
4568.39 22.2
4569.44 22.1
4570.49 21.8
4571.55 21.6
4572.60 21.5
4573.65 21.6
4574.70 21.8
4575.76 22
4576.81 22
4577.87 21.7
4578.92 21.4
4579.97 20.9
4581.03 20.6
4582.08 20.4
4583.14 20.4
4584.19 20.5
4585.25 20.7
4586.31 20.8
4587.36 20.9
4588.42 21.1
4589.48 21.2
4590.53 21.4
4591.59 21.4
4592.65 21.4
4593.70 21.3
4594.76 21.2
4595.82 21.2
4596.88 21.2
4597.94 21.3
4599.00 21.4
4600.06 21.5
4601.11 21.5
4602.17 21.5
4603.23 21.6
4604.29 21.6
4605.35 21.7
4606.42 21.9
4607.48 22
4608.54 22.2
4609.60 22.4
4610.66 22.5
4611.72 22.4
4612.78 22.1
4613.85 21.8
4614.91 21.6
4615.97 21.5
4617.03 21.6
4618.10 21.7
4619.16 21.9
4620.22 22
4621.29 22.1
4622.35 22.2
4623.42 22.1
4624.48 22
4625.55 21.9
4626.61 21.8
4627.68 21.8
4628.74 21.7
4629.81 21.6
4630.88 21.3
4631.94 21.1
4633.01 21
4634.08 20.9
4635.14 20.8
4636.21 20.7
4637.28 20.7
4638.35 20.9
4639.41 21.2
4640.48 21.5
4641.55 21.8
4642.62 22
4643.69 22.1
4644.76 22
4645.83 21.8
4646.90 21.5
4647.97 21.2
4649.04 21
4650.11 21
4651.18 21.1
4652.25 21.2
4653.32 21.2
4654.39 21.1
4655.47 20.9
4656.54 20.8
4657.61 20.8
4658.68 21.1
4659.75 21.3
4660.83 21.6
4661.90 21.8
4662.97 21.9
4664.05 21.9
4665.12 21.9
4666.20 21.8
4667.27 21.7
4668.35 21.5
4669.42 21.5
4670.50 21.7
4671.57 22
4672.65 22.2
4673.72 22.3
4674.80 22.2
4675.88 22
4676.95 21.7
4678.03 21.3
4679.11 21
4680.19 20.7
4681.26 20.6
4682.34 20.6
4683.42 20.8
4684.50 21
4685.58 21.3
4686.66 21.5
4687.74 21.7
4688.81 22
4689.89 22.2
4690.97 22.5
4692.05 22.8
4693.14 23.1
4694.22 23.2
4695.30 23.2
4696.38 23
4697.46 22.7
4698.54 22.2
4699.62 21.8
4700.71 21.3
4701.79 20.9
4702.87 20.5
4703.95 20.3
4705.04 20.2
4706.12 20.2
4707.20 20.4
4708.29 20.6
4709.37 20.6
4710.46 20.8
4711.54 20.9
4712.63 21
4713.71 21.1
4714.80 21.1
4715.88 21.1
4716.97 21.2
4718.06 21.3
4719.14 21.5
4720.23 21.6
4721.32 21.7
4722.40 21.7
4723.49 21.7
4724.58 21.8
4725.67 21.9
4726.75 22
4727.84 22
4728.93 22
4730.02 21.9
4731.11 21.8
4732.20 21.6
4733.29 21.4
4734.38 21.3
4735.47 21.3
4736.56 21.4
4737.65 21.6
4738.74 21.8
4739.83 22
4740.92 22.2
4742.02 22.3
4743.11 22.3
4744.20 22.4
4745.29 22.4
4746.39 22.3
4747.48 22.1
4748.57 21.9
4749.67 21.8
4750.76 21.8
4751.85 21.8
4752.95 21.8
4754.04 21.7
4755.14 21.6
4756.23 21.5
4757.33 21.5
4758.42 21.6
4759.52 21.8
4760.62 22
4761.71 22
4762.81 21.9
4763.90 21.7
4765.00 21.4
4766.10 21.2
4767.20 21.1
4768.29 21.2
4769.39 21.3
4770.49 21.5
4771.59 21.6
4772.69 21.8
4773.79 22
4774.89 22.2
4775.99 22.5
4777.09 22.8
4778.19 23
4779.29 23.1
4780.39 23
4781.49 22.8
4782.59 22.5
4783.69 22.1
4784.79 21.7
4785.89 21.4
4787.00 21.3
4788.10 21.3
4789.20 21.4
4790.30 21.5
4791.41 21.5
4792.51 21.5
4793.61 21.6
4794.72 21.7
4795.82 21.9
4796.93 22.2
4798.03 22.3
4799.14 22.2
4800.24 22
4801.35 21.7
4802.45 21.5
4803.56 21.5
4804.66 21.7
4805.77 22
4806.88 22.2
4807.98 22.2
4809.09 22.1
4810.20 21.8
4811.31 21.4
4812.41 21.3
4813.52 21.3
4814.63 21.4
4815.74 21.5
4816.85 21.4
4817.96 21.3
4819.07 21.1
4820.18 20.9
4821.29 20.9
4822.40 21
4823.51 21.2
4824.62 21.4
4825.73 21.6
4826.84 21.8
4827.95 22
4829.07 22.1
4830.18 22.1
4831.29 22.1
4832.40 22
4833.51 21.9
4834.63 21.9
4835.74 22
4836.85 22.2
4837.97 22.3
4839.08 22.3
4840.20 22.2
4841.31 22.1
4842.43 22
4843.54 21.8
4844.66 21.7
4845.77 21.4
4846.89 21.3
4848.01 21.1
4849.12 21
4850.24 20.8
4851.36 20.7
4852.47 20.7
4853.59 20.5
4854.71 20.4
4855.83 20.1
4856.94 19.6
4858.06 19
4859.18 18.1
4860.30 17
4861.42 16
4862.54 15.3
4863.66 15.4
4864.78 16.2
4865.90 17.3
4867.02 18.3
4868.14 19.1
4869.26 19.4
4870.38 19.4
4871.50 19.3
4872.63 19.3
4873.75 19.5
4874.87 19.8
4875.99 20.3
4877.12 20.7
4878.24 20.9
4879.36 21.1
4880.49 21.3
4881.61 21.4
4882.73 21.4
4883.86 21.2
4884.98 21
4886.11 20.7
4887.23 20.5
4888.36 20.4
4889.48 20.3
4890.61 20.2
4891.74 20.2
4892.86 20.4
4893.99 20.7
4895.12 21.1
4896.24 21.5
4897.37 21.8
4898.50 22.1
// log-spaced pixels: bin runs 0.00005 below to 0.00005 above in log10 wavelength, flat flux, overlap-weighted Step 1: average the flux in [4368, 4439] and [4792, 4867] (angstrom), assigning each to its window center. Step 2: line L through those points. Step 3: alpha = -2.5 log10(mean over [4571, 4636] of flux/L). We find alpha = -0.07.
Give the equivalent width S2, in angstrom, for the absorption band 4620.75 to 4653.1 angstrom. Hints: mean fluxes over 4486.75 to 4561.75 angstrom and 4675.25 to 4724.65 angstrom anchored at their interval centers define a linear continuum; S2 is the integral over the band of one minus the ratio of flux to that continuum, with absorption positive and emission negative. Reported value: -0.2 angstrom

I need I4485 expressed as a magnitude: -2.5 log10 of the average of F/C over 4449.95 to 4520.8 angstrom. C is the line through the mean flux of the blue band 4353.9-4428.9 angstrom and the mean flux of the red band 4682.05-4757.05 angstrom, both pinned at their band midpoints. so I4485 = -0.06 mag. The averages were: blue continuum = 19.5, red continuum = 21.6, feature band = 21.2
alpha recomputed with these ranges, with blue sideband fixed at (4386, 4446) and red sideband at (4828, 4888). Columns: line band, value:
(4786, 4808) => -0.08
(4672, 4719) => -0.07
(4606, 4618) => -0.10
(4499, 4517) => -0.11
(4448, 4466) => -0.05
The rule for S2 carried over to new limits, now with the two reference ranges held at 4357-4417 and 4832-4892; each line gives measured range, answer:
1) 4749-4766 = -1.4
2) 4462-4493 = -2.3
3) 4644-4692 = -3.9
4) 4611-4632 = -2.2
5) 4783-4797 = -1.1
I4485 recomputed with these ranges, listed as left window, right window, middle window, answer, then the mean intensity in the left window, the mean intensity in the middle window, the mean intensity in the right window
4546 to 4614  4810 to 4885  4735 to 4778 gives -0.05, 21.3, 21.8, 20.6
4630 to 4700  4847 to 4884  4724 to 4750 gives -0.05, 21.6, 21.9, 19.4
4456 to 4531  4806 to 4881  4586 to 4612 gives -0.03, 21.2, 21.5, 20.6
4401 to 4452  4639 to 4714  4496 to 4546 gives -0.03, 20.3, 21.3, 21.5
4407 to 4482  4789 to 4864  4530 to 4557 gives 0.02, 20.5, 20.4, 21.1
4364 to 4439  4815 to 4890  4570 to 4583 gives -0.07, 19.6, 21.4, 20.5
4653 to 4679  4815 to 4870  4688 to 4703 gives -0.04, 21.6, 22.3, 20.5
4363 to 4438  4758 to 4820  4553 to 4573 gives -0.04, 19.6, 21.4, 21.8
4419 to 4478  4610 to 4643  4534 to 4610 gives 0.01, 20.8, 21.1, 21.6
